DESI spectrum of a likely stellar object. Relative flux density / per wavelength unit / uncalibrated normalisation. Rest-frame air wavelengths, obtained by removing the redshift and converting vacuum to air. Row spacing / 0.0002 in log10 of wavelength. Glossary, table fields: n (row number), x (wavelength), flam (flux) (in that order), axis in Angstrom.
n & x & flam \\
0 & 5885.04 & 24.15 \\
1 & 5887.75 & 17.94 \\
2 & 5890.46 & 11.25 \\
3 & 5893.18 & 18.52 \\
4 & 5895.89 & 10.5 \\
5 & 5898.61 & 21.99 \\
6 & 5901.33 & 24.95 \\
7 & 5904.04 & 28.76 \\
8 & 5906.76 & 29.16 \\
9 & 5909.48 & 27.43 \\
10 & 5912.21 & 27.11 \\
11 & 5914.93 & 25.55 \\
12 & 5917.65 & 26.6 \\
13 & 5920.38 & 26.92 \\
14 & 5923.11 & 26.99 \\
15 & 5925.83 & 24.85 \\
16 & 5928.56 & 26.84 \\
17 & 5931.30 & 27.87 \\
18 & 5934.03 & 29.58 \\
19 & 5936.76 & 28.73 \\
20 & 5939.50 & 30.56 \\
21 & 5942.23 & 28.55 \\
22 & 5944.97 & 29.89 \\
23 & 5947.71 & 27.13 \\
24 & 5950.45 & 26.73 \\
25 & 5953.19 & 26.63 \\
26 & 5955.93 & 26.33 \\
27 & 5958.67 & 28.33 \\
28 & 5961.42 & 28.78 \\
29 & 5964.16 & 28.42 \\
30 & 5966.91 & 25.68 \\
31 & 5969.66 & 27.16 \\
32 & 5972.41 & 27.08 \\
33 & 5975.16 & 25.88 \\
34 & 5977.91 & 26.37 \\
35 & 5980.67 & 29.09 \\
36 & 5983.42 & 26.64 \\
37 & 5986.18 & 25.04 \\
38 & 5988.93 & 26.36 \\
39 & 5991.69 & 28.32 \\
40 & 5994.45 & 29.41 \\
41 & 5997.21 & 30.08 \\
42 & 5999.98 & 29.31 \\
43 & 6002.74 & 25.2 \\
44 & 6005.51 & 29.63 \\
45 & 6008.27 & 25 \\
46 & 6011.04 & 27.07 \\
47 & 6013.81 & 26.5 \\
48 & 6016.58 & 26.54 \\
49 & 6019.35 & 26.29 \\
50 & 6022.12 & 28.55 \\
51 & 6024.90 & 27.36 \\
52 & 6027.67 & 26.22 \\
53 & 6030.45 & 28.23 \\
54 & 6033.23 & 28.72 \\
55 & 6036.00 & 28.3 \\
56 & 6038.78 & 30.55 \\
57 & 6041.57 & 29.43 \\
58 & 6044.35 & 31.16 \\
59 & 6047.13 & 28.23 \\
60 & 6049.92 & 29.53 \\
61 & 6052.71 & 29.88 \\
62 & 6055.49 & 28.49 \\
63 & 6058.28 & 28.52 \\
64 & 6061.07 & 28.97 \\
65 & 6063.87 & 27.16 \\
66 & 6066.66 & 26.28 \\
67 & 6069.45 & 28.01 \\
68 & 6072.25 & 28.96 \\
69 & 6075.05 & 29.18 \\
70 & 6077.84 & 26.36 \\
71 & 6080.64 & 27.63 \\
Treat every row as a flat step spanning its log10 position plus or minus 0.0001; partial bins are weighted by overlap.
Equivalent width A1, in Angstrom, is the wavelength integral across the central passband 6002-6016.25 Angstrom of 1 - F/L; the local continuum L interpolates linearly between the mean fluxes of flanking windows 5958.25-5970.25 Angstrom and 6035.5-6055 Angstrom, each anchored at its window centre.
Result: 0.99 Angstrom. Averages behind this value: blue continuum 27.6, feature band 26.7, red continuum 29.6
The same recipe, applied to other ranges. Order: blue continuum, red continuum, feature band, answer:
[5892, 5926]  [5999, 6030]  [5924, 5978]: -4.27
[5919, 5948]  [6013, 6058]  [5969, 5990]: 1.12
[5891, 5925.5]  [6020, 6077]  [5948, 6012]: -2.17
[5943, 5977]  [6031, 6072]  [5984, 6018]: 0.78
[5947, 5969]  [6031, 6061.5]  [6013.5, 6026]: 0.68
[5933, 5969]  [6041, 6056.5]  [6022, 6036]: 0.67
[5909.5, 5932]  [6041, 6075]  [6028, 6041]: -0.18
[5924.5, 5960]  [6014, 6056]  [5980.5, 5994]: 0.51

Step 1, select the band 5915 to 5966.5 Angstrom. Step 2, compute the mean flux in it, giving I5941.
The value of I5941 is 27.7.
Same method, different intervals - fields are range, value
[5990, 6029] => 27.5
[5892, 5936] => 25.3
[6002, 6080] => 28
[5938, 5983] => 27.6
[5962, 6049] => 27.7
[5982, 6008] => 27.7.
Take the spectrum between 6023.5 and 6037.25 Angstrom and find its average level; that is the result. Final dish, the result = 27.8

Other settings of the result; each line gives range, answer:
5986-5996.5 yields 27.7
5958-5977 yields 27.3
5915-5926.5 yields 26.4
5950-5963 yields 27.4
